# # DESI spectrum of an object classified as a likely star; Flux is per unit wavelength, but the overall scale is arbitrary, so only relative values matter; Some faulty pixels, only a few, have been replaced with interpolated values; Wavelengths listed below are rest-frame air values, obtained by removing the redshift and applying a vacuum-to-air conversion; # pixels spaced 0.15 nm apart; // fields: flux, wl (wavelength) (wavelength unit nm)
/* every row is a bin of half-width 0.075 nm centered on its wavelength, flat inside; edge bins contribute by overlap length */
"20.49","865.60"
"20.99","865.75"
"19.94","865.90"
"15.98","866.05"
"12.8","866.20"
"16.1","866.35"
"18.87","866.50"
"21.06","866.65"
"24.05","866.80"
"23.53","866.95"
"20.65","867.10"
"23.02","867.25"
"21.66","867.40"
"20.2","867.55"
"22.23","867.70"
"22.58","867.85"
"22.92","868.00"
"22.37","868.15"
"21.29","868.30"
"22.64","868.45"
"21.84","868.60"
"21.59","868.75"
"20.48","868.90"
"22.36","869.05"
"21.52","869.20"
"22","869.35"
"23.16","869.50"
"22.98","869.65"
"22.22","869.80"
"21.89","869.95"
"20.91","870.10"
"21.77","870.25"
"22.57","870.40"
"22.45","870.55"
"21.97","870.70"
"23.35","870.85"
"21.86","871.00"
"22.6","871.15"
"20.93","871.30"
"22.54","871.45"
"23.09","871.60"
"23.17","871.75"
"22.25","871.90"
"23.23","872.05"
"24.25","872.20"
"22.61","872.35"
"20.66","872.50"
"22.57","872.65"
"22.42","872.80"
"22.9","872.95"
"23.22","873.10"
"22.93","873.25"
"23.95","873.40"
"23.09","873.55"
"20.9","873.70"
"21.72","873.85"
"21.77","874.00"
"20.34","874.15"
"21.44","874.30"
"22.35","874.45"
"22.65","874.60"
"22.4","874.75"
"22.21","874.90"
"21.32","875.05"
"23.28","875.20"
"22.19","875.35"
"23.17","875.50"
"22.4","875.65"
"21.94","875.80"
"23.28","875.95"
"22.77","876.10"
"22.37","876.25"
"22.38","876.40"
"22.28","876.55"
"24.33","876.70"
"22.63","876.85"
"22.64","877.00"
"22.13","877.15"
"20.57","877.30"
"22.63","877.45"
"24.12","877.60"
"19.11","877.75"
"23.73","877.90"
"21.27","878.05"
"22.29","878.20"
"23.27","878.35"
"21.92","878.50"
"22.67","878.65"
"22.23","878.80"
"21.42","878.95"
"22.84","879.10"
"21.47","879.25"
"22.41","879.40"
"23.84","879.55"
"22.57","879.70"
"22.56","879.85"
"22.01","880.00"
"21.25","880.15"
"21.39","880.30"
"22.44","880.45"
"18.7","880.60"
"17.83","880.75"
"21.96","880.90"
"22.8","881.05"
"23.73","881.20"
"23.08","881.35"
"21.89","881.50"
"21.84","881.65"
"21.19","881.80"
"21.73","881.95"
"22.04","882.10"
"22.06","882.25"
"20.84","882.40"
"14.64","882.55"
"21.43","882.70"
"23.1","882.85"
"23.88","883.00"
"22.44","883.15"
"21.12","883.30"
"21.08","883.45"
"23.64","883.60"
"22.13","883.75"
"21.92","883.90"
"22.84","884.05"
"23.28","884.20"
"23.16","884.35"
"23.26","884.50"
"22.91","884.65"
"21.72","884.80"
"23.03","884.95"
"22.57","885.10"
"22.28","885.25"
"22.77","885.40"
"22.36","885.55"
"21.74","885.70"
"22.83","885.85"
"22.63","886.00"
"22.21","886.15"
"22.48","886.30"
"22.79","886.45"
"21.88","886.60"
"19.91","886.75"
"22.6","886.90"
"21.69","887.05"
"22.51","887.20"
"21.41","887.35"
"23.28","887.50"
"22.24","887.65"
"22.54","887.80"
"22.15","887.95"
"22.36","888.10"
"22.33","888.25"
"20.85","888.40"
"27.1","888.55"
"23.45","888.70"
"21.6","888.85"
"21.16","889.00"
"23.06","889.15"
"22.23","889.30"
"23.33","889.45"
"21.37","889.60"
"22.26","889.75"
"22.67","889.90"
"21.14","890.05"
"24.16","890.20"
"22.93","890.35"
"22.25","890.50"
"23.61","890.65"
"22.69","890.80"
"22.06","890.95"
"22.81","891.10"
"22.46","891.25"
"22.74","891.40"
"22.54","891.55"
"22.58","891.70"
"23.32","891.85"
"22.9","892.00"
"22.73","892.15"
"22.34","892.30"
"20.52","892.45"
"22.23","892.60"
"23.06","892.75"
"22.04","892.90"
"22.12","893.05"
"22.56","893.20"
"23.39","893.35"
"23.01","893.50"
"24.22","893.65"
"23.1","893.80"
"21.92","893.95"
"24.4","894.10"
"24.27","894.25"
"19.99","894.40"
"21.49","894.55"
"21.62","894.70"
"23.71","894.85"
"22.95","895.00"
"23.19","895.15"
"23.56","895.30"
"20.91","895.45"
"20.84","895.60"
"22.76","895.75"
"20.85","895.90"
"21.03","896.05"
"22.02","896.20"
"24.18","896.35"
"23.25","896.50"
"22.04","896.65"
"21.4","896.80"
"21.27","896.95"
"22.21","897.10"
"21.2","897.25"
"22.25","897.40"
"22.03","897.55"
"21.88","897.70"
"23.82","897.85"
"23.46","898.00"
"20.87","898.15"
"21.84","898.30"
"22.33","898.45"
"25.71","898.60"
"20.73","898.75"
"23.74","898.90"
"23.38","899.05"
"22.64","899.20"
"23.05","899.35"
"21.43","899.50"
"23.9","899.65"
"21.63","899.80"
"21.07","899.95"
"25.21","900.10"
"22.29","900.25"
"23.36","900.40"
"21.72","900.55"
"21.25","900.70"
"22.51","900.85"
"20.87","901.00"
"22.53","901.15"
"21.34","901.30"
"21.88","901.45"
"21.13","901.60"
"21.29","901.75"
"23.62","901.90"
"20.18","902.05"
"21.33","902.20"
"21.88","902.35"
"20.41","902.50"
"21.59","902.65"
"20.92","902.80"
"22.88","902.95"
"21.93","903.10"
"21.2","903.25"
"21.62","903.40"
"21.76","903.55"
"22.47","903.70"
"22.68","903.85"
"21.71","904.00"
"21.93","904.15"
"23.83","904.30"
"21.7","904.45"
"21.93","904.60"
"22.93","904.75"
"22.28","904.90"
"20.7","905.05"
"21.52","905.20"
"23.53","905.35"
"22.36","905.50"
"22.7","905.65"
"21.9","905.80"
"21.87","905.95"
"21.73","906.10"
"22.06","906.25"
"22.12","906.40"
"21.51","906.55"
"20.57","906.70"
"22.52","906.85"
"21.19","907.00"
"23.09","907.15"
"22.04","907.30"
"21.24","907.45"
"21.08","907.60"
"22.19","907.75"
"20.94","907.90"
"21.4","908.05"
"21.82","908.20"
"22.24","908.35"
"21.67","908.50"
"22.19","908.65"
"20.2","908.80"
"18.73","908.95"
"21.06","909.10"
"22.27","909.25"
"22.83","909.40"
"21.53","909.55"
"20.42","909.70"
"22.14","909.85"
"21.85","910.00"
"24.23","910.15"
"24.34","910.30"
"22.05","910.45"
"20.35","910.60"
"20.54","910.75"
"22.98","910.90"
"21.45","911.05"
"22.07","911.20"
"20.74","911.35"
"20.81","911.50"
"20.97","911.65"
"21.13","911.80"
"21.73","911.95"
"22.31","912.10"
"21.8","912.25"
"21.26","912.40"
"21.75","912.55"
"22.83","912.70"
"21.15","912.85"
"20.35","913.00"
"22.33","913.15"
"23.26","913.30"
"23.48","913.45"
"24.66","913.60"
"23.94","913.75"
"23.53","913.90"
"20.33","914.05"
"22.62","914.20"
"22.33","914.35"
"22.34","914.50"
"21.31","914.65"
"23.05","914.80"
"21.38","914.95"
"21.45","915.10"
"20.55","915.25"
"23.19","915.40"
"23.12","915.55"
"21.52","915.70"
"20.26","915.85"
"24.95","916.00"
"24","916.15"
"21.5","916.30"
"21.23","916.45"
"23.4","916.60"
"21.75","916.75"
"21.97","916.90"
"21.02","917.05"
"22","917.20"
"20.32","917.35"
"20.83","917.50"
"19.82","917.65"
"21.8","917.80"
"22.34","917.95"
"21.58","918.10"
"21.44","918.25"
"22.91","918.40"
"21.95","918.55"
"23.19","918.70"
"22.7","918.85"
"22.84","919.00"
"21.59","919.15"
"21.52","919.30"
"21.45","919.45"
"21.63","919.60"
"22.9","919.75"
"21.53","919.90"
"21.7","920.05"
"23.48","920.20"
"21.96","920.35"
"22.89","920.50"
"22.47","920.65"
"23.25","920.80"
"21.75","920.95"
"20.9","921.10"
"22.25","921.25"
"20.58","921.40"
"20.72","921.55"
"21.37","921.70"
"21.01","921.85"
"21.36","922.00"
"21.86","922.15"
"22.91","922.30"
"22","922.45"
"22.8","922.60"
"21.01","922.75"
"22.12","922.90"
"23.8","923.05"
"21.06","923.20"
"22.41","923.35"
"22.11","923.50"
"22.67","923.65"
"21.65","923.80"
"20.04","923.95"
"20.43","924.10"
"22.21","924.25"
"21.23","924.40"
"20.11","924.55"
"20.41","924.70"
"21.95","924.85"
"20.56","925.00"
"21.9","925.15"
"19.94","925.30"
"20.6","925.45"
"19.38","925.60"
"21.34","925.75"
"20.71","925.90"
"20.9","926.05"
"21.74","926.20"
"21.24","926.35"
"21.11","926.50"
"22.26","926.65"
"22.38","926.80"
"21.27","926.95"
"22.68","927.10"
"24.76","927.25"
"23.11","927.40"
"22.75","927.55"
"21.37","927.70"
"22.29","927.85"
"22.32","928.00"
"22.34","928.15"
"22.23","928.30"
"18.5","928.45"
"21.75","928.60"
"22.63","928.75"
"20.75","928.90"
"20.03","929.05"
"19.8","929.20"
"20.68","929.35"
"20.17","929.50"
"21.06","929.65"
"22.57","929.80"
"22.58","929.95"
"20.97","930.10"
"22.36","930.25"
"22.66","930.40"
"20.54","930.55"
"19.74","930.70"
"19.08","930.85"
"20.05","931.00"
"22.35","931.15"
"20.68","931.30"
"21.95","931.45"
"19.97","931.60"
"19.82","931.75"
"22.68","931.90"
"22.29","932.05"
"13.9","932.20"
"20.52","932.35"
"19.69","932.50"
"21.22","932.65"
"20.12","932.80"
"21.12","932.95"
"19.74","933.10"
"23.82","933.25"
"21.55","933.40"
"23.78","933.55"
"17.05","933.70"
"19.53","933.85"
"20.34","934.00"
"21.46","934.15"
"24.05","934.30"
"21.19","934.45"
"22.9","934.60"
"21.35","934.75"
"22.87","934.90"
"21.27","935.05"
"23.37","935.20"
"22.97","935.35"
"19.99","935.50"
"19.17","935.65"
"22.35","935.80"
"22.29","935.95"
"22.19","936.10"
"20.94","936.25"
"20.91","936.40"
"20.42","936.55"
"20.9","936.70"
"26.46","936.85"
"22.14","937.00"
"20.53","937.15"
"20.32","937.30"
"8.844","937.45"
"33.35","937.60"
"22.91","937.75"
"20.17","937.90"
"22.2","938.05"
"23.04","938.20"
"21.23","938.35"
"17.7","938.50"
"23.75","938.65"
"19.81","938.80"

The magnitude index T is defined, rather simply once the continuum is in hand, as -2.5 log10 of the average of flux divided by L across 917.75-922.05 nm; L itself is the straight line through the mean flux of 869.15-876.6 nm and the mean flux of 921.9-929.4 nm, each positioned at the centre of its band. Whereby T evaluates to -0.02 mag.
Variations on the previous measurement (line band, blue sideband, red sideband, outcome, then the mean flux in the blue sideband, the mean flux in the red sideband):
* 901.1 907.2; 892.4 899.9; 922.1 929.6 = 0.01 mag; 22.4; 21.5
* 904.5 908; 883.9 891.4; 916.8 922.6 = 0.01 mag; 22.5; 21.8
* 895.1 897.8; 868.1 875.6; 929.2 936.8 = -0.01 mag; 22.3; 21.1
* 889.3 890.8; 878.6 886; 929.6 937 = -0.03 mag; 22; 21.3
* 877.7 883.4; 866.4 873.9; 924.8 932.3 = 0.01 mag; 22.2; 21.2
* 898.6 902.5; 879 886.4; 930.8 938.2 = -0.02 mag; 22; 21.2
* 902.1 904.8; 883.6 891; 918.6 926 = 0.01 mag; 22.5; 21.7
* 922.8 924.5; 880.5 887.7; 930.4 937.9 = -0.02 mag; 22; 21.2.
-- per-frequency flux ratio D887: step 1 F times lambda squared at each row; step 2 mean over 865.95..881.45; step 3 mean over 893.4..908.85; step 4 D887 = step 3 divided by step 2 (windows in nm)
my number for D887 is 1.07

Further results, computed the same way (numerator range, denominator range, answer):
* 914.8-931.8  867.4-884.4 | 1.09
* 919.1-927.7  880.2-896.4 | 1.05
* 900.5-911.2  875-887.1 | 1.04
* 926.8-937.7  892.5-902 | 1.03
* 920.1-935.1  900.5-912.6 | 1.03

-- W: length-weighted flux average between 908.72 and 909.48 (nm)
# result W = 21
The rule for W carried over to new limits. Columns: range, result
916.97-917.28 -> 21.5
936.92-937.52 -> 18.1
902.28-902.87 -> 21.2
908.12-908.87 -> 21.6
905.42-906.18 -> 22.1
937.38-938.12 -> 21.6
